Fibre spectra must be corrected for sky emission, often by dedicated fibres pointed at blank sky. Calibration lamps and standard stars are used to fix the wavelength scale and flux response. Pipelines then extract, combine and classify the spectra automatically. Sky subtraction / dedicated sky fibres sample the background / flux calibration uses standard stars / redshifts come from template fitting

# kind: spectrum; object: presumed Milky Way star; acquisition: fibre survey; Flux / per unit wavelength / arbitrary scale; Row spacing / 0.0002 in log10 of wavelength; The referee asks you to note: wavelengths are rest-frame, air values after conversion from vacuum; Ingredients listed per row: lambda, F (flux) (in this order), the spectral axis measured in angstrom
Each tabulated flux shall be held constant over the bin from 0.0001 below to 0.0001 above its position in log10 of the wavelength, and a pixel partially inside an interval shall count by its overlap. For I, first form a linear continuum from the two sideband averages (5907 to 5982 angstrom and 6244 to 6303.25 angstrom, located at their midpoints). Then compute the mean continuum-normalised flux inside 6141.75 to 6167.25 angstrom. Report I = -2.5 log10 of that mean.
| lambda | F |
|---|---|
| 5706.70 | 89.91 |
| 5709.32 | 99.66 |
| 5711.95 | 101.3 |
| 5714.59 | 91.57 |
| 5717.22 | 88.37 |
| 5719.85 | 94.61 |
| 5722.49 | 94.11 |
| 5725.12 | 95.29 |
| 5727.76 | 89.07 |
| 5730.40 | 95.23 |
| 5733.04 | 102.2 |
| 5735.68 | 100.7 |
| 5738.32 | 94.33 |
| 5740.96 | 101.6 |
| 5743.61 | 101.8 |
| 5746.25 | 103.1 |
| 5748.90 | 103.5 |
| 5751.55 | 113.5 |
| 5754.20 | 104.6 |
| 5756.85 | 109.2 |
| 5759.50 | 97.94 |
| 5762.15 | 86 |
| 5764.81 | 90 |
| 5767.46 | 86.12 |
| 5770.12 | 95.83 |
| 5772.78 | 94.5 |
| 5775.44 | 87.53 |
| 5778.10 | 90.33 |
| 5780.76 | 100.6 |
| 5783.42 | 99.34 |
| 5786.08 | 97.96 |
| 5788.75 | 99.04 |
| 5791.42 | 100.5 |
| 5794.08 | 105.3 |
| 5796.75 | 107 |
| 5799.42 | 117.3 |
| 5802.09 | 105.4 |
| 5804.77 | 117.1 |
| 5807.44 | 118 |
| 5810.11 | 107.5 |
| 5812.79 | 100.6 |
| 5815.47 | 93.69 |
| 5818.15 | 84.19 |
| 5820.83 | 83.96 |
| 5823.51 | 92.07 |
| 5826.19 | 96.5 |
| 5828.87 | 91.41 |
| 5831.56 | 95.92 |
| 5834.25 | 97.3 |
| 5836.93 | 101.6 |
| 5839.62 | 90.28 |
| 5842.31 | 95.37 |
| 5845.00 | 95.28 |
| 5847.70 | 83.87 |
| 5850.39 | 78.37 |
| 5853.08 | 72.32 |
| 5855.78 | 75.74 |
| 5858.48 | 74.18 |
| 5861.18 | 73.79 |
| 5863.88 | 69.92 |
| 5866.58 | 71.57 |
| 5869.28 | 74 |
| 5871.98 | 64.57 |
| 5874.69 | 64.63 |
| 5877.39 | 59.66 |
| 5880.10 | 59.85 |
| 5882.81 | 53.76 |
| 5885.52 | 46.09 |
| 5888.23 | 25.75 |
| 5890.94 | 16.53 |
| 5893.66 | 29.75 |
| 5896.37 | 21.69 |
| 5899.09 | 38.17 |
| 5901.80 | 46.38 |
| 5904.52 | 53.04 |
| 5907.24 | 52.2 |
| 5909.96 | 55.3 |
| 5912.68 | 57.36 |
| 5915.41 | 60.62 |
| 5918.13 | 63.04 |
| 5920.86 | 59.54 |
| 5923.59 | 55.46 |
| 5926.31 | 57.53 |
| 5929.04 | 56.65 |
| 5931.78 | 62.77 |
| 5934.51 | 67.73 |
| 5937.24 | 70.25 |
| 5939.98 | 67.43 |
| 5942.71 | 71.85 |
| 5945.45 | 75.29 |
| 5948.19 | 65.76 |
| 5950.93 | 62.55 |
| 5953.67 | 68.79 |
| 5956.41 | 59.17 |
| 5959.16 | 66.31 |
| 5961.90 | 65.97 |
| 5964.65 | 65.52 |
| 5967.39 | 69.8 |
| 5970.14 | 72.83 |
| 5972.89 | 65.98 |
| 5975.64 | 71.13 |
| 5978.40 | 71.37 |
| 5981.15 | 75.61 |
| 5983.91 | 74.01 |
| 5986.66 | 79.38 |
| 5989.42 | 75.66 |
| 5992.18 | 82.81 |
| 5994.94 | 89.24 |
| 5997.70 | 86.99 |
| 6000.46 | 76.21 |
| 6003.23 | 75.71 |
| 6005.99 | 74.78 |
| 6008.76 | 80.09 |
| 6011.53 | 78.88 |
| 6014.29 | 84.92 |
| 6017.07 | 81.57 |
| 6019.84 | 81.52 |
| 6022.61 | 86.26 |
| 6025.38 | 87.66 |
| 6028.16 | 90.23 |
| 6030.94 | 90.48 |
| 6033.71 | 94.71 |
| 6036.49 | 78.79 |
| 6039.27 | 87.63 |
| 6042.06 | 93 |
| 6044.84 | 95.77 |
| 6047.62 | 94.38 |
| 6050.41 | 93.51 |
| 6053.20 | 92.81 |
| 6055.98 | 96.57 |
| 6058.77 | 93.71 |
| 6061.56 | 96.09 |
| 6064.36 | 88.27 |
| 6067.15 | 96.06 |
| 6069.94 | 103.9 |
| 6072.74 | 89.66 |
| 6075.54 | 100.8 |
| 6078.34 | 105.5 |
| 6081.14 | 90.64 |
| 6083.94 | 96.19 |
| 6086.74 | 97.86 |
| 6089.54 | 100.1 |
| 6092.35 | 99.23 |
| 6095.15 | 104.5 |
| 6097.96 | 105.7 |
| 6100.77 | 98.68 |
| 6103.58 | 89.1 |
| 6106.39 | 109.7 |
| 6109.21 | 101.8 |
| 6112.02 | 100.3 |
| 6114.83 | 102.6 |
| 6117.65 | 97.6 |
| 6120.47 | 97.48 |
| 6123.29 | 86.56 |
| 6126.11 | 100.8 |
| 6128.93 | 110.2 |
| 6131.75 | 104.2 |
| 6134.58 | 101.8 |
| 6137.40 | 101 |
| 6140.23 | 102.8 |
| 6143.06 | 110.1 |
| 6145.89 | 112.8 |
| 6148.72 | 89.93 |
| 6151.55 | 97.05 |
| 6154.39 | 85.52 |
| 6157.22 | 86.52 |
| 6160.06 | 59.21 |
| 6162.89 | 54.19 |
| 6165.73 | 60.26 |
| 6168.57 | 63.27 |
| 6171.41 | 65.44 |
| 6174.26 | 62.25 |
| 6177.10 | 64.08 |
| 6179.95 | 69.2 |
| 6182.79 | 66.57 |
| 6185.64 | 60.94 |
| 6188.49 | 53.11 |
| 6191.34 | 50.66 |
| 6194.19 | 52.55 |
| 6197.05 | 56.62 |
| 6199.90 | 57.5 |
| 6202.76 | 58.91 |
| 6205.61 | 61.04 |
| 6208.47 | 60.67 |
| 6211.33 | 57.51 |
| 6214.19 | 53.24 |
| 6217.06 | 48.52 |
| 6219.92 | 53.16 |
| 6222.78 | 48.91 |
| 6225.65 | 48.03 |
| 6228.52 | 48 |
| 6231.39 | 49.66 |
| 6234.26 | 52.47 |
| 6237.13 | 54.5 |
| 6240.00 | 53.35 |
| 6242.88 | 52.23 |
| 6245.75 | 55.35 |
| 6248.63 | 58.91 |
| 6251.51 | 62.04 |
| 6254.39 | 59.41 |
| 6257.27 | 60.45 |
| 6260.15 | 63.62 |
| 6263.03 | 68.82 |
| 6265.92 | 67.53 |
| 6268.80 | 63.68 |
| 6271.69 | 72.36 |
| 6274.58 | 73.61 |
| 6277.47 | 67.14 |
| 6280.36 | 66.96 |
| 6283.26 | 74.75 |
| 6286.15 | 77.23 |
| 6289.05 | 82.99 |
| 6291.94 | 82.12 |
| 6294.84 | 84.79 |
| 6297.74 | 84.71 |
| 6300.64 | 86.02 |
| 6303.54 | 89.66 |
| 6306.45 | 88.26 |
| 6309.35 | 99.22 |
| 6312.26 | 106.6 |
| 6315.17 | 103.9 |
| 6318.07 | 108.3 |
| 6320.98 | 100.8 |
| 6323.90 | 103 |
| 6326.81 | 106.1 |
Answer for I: -0.21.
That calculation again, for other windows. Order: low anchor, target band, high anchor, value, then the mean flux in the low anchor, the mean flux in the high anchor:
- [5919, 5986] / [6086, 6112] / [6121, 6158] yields -0.096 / 66.8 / 99.4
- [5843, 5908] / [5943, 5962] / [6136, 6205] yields -0.073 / 58.8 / 72.3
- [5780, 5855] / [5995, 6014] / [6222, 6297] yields 0.043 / 97.2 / 63.8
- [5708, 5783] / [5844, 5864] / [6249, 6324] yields 0.196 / 96.9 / 80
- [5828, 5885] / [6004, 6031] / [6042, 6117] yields 0.112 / 77.6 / 97.7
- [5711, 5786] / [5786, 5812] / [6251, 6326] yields -0.133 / 96.9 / 81.2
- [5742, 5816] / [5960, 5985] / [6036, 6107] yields 0.362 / 101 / 96.2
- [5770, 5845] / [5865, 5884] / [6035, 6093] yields 0.457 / 98.8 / 94.7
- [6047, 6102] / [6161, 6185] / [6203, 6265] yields 0.138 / 97.2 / 55.9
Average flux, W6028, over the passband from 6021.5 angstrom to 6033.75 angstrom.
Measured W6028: 89.4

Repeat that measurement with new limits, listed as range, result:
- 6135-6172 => 84.6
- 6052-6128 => 98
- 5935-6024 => 74.1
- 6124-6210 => 76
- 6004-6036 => 84.3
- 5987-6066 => 86.7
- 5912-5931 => 58.7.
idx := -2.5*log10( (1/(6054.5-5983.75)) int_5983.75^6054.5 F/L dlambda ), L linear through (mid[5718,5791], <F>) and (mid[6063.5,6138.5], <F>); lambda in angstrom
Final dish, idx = 0.16 mag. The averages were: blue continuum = 97.3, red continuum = 99.4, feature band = 85.1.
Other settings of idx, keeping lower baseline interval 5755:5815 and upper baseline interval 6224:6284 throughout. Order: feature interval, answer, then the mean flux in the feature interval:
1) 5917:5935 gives 0.42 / 60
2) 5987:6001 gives 0.00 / 82.3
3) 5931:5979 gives 0.26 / 67.8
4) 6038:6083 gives -0.23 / 94.9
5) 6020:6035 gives -0.12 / 89.2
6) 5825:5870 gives 0.13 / 84.6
